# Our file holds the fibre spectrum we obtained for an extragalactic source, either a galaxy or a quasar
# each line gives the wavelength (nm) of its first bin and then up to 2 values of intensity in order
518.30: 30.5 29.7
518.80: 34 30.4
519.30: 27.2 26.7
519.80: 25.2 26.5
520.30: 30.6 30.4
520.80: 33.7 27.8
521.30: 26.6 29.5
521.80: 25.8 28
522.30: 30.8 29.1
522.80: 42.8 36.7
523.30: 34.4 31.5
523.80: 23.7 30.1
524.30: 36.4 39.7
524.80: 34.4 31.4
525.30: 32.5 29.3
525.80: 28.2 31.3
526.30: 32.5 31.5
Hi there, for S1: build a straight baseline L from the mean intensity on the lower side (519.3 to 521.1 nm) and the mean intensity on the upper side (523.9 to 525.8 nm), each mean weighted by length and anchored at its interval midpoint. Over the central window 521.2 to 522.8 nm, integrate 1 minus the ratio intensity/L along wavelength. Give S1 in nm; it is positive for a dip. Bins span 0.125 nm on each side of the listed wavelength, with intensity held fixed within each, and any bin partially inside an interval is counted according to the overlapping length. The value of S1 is 0.05 nm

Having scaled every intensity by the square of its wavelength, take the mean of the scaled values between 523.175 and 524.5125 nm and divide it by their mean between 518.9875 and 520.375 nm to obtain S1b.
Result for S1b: 1.17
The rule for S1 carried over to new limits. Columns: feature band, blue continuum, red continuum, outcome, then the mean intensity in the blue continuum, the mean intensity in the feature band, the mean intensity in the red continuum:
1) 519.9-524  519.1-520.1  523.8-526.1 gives -0.19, 26.7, 30.5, 32.1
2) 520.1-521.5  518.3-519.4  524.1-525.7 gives 0.08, 30.4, 29.6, 33.7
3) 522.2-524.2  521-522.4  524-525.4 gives -0.09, 28.1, 32.5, 34.3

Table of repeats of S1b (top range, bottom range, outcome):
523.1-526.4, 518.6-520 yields 1.14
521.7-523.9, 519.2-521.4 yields 1.13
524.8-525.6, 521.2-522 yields 1.18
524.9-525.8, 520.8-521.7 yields 1.09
